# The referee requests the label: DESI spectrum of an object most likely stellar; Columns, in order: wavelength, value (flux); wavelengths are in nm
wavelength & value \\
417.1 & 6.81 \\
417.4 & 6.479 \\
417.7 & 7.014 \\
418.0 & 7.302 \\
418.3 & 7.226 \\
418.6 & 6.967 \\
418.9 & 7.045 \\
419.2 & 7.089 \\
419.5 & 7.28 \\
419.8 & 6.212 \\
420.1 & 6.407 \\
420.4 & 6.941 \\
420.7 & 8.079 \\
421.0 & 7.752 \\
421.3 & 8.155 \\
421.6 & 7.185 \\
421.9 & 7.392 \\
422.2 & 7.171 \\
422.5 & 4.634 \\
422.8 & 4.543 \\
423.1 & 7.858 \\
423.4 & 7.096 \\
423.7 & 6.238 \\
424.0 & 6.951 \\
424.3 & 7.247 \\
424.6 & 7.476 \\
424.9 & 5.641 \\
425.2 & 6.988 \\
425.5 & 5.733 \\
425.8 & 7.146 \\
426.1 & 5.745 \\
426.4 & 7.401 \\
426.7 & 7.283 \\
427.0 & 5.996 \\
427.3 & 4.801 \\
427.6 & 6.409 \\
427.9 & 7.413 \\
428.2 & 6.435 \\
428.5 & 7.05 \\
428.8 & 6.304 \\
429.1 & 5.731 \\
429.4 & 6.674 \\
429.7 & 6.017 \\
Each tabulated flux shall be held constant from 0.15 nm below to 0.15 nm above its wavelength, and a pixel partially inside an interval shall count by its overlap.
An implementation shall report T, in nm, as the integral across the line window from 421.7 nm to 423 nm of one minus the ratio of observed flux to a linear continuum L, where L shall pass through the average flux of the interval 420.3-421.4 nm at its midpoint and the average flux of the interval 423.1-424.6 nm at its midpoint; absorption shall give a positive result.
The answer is 0.24 nm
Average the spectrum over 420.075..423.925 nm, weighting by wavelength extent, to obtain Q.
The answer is 6.9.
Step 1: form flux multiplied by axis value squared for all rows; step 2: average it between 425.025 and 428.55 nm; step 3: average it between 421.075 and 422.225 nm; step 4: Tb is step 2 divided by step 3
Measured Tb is 0.89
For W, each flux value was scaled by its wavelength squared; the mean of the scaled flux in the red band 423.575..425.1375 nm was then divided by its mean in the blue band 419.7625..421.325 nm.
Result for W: 0.9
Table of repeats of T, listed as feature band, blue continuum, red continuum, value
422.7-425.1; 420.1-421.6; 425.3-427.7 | 0.069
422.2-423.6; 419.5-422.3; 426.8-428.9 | 0.167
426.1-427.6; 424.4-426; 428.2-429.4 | 0.046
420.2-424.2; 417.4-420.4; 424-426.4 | -0.083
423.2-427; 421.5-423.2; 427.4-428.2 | -0.107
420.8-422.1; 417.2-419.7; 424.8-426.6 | -0.156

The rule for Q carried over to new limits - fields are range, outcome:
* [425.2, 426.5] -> 6.53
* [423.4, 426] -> 6.68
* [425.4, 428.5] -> 6.48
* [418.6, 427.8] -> 6.74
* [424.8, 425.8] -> 6.3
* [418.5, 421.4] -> 7.18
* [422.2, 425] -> 6.46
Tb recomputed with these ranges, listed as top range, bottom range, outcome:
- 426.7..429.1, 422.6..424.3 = 0.99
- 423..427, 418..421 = 0.98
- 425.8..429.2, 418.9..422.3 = 0.92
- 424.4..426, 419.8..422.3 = 0.92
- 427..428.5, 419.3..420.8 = 0.94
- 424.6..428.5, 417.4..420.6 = 0.97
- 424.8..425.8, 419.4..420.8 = 0.93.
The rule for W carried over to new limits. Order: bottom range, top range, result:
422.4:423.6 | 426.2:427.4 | 1.07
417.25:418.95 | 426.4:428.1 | 0.96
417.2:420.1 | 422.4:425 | 0.96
